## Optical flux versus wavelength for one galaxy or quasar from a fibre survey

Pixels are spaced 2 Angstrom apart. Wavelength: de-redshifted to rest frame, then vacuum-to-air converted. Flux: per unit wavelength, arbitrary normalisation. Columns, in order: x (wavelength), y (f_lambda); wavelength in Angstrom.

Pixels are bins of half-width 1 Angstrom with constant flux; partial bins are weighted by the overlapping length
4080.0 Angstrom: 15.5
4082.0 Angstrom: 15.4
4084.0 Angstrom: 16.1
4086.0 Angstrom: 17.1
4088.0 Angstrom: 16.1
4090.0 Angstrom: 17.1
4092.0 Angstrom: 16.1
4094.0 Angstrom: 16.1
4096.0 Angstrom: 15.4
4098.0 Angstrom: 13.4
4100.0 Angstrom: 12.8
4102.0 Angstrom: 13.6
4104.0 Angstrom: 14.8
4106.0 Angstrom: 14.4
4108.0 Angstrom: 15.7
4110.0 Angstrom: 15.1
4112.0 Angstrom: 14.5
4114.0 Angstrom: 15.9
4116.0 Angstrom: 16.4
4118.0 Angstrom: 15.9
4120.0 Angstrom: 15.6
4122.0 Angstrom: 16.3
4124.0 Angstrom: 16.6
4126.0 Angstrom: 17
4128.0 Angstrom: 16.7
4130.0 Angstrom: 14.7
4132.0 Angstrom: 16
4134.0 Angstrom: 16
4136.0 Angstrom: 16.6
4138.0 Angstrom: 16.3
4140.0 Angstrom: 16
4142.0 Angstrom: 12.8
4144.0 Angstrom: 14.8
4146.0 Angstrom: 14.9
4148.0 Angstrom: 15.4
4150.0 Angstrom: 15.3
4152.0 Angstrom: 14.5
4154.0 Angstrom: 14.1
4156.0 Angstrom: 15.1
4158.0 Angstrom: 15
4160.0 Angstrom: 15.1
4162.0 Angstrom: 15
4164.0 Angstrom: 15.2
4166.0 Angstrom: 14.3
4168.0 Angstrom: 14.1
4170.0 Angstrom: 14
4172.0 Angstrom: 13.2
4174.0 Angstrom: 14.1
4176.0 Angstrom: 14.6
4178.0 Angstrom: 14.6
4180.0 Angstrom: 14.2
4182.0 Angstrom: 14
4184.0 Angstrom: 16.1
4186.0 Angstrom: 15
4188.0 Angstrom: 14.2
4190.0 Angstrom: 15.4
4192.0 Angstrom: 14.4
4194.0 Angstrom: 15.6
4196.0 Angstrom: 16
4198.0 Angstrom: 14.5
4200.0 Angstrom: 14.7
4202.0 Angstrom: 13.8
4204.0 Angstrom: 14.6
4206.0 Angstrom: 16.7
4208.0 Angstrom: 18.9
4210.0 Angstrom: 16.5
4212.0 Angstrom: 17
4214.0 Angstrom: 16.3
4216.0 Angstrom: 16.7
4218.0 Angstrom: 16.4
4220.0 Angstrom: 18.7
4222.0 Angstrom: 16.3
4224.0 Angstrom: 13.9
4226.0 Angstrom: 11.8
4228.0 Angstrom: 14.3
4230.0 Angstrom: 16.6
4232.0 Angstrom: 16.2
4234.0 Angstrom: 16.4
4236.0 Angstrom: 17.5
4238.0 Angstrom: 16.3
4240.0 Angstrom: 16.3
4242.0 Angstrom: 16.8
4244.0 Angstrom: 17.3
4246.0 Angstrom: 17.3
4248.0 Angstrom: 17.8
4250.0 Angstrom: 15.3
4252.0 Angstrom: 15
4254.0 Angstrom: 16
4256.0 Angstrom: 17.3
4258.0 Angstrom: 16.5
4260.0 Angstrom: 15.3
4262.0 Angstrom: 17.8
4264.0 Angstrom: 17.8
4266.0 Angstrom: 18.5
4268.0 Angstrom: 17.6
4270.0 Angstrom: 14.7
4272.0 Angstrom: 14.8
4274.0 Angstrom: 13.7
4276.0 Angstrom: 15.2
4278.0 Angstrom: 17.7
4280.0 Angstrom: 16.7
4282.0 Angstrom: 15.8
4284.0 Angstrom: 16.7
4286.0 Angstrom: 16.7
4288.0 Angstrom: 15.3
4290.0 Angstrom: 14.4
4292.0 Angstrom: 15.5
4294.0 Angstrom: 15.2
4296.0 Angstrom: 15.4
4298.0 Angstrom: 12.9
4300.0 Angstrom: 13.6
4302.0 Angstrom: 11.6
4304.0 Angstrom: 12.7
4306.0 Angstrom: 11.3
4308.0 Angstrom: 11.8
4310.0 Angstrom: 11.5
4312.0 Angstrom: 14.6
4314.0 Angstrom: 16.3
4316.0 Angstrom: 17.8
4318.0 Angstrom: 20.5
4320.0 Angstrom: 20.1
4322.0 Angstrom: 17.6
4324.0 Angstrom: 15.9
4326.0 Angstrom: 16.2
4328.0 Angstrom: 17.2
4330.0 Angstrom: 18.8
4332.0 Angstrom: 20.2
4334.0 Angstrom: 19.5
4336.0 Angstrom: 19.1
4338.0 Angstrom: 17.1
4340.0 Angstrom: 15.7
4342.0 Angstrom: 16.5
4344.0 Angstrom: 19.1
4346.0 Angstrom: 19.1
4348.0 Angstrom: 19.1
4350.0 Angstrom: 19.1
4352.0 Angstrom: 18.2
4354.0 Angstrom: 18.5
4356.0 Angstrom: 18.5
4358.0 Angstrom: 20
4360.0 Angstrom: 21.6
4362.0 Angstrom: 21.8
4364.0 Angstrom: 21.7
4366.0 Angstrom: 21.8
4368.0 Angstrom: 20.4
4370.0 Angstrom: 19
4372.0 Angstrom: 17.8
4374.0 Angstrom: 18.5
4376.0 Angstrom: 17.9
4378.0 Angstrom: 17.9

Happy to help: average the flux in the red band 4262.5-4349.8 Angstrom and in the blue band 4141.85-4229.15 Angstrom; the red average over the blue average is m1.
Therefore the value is 1.08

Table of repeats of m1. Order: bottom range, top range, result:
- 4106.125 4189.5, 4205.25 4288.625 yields 1.08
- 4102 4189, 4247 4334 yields 1.06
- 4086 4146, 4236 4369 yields 1.09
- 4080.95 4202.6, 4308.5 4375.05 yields 1.21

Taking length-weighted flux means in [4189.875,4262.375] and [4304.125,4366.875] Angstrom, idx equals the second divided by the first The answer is 1.1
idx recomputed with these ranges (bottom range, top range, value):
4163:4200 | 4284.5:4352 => 1.11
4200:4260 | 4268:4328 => 0.95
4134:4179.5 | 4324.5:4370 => 1.29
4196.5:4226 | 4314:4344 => 1.13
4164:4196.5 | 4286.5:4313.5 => 0.93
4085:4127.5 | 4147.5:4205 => 0.95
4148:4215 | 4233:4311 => 1.03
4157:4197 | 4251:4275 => 1.11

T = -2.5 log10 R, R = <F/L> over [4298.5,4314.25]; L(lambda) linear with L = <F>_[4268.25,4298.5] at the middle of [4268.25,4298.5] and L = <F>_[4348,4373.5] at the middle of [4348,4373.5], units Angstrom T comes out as 0.30 mag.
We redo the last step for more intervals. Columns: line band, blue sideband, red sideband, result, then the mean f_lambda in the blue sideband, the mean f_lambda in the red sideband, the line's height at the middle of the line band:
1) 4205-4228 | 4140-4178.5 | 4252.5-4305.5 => -0.082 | 14.6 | 15.5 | 15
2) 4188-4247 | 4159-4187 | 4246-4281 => -0.035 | 14.5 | 16.4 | 15.4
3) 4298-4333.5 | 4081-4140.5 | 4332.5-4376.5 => 0.182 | 15.7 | 19.1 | 18.6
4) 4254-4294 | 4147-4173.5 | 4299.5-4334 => -0.044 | 14.6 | 15.9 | 15.5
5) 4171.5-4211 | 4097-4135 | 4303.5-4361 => 0.069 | 15.3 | 17.4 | 16.1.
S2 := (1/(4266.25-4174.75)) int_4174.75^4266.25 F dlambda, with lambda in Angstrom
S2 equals 15.9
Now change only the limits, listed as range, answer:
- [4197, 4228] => 15.7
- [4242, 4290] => 16.3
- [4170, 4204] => 14.6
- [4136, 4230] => 15.1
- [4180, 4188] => 14.8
